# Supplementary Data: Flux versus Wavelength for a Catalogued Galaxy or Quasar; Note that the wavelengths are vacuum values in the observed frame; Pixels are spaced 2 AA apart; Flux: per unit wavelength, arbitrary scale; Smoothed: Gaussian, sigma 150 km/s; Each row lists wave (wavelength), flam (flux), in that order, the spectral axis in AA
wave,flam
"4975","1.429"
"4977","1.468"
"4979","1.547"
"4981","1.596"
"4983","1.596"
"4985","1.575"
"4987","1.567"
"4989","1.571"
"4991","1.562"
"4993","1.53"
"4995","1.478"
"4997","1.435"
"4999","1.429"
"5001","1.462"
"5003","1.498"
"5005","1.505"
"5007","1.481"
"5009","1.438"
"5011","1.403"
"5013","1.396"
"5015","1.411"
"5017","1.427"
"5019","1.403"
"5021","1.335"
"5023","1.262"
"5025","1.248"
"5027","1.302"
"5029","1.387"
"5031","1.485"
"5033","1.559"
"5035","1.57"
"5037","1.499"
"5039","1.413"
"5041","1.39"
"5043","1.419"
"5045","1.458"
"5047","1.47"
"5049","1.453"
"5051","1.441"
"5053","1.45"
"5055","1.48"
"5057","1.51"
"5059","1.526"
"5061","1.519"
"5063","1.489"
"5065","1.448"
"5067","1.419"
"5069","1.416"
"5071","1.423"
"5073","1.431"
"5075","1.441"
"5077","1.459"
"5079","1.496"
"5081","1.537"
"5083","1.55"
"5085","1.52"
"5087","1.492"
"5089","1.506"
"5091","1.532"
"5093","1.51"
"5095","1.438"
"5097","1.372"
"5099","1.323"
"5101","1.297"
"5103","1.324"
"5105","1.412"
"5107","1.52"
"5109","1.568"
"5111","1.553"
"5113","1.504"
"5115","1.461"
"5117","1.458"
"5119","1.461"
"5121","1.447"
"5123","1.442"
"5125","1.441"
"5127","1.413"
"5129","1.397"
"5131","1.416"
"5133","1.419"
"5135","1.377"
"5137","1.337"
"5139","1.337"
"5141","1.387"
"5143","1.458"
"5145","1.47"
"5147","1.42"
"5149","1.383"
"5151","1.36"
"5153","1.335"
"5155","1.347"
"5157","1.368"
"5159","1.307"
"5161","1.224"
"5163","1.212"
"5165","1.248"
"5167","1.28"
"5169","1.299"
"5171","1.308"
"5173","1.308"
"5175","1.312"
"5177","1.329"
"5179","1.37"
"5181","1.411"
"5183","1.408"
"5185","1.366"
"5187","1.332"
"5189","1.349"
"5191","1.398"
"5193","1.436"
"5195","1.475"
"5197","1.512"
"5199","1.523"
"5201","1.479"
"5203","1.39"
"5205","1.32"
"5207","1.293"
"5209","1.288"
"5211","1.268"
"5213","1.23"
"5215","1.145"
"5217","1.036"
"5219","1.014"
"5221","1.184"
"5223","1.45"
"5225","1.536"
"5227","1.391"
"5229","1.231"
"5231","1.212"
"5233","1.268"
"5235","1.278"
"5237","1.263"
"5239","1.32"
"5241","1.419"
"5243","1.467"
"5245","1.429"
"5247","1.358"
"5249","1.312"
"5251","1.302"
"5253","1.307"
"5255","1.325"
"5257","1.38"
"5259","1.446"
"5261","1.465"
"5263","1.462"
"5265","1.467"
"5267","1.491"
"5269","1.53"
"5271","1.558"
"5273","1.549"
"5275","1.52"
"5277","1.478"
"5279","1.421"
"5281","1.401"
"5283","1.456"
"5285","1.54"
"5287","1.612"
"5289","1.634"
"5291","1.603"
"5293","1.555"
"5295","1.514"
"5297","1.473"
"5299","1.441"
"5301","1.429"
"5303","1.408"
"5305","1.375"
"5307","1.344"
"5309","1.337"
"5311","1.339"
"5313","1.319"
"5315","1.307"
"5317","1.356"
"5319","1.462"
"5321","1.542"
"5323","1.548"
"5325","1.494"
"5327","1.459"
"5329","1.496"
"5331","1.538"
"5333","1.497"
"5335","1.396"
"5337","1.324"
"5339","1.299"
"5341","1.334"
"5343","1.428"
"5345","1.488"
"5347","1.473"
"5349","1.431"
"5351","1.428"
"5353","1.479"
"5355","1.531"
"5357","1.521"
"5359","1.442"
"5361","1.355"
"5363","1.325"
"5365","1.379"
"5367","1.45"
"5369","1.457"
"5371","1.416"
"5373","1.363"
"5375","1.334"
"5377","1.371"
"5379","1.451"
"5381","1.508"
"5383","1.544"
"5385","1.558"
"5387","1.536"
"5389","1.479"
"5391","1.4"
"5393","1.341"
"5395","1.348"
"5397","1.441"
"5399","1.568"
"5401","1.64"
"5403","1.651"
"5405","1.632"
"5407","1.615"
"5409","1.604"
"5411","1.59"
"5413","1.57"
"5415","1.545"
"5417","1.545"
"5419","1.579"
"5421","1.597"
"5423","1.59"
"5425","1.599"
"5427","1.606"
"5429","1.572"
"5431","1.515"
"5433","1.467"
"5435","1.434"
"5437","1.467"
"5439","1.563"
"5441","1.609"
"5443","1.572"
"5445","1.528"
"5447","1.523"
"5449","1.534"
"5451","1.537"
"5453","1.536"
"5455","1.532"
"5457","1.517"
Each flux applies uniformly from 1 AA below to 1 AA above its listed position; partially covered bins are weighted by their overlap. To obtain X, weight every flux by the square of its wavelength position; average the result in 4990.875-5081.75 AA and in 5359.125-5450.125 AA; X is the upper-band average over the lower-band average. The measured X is 1.20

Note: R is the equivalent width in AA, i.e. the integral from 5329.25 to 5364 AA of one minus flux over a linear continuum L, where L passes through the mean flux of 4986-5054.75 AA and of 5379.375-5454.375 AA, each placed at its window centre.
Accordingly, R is 2.09 AA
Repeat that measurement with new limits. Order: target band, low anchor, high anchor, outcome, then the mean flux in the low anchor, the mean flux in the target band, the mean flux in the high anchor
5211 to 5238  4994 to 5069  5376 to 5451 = 4.3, 1.44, 1.25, 1.53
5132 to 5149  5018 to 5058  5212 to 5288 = 0.0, 1.43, 1.4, 1.38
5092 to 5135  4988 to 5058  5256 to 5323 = 0.4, 1.44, 1.44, 1.46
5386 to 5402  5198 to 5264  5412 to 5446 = 0.4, 1.33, 1.47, 1.55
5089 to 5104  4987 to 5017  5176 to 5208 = 0.3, 1.47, 1.41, 1.4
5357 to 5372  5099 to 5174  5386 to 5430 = 1.1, 1.39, 1.41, 1.55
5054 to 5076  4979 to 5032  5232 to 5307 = -0.2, 1.45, 1.46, 1.44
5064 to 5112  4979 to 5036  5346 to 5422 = 0.3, 1.46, 1.46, 1.49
